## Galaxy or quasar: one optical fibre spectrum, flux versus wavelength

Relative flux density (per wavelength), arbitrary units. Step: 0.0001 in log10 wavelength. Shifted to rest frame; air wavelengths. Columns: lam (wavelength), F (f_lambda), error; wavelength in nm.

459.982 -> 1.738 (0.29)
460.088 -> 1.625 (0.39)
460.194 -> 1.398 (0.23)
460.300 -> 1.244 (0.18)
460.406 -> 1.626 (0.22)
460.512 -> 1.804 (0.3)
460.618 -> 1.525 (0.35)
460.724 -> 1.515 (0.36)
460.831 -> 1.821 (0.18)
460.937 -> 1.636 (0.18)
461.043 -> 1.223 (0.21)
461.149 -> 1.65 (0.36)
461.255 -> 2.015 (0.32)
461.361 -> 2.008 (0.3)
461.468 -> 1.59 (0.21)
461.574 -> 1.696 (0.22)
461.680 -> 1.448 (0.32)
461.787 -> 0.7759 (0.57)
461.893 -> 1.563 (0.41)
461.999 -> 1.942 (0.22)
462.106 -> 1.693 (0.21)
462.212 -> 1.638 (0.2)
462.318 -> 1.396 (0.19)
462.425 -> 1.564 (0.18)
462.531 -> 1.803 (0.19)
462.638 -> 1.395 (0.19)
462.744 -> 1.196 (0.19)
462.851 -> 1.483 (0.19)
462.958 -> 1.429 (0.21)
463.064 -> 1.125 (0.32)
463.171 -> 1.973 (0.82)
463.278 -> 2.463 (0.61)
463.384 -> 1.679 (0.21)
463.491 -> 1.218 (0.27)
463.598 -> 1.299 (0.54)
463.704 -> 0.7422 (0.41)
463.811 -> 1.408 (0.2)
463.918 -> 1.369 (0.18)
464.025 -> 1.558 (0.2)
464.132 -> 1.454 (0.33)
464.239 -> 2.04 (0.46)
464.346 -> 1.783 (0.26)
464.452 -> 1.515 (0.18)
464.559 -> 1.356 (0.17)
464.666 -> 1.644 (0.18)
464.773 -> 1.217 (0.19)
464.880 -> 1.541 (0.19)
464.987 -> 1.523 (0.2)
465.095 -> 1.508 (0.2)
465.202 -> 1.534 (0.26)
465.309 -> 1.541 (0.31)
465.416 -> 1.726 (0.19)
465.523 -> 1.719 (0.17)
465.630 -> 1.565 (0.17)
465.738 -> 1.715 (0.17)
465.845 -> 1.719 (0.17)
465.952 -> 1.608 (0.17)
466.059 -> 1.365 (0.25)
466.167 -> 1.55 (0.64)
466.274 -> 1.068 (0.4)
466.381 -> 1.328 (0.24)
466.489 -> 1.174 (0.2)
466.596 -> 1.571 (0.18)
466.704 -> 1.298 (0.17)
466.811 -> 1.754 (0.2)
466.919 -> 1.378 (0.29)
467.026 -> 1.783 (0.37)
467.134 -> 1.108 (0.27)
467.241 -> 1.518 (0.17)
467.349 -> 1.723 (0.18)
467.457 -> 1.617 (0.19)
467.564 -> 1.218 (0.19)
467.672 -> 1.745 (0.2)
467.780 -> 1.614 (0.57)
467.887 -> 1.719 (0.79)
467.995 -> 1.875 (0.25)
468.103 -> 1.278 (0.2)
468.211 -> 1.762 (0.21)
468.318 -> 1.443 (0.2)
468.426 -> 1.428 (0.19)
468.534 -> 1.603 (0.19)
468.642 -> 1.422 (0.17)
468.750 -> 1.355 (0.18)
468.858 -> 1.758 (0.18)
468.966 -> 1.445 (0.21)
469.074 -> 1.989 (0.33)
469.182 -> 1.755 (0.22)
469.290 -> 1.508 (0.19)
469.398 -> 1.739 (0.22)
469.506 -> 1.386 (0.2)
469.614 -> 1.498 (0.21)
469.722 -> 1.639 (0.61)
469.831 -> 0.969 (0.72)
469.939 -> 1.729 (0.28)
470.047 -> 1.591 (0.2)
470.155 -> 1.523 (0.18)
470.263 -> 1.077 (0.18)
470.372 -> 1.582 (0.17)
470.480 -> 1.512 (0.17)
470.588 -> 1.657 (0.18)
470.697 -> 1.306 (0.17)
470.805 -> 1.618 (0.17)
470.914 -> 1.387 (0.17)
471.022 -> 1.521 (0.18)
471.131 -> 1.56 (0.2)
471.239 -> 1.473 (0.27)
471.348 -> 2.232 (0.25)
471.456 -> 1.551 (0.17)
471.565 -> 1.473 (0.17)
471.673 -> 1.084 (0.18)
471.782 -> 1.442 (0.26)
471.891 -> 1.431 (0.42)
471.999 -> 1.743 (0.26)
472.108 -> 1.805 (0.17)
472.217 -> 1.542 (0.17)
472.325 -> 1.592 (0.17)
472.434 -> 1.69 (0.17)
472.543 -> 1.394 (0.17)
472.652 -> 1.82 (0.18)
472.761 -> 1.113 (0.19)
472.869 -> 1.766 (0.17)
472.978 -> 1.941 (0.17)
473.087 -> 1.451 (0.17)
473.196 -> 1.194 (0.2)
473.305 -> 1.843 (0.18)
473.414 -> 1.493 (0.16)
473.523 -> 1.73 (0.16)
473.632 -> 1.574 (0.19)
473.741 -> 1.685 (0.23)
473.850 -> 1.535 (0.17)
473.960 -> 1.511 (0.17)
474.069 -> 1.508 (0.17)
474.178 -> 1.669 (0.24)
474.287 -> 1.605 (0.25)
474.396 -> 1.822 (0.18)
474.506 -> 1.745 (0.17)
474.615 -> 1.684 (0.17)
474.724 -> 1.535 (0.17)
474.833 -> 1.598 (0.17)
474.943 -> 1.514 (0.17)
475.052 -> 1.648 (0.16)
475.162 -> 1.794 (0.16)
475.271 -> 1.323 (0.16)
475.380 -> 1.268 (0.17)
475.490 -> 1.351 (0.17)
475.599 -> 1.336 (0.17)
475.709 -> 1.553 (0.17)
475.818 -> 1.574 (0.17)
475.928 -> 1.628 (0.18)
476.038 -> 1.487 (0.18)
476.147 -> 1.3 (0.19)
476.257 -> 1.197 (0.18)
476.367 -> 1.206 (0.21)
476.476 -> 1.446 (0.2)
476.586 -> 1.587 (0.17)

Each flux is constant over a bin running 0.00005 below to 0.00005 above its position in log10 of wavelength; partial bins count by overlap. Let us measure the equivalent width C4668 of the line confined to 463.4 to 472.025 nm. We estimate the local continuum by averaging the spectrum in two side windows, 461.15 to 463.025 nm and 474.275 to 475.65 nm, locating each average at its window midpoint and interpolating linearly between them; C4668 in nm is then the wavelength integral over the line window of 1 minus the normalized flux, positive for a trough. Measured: 0.26 nm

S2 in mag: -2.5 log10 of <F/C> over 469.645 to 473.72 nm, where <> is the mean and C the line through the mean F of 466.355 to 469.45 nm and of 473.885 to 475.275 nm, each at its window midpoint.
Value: 0.03 mag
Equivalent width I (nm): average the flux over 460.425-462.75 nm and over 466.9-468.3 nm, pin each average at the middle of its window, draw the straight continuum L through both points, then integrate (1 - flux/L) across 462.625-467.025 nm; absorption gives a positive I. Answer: 0.208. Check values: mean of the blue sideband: 1.59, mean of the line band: 1.51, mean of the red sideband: 1.57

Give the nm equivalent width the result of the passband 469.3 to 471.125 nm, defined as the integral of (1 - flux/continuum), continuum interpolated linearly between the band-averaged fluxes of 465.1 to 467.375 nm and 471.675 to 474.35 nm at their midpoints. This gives 0.07 nm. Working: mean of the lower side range 1.51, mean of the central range 1.49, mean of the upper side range 1.58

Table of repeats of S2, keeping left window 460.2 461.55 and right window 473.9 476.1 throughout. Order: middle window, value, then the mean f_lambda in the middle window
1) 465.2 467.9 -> 0.05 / 1.52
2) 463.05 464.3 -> 0.05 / 1.54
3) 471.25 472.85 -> 0.00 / 1.57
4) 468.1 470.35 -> 0.04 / 1.53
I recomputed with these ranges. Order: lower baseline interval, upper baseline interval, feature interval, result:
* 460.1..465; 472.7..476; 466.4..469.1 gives 0.03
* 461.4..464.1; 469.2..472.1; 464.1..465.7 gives -0.08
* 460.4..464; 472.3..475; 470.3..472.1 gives 0.06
